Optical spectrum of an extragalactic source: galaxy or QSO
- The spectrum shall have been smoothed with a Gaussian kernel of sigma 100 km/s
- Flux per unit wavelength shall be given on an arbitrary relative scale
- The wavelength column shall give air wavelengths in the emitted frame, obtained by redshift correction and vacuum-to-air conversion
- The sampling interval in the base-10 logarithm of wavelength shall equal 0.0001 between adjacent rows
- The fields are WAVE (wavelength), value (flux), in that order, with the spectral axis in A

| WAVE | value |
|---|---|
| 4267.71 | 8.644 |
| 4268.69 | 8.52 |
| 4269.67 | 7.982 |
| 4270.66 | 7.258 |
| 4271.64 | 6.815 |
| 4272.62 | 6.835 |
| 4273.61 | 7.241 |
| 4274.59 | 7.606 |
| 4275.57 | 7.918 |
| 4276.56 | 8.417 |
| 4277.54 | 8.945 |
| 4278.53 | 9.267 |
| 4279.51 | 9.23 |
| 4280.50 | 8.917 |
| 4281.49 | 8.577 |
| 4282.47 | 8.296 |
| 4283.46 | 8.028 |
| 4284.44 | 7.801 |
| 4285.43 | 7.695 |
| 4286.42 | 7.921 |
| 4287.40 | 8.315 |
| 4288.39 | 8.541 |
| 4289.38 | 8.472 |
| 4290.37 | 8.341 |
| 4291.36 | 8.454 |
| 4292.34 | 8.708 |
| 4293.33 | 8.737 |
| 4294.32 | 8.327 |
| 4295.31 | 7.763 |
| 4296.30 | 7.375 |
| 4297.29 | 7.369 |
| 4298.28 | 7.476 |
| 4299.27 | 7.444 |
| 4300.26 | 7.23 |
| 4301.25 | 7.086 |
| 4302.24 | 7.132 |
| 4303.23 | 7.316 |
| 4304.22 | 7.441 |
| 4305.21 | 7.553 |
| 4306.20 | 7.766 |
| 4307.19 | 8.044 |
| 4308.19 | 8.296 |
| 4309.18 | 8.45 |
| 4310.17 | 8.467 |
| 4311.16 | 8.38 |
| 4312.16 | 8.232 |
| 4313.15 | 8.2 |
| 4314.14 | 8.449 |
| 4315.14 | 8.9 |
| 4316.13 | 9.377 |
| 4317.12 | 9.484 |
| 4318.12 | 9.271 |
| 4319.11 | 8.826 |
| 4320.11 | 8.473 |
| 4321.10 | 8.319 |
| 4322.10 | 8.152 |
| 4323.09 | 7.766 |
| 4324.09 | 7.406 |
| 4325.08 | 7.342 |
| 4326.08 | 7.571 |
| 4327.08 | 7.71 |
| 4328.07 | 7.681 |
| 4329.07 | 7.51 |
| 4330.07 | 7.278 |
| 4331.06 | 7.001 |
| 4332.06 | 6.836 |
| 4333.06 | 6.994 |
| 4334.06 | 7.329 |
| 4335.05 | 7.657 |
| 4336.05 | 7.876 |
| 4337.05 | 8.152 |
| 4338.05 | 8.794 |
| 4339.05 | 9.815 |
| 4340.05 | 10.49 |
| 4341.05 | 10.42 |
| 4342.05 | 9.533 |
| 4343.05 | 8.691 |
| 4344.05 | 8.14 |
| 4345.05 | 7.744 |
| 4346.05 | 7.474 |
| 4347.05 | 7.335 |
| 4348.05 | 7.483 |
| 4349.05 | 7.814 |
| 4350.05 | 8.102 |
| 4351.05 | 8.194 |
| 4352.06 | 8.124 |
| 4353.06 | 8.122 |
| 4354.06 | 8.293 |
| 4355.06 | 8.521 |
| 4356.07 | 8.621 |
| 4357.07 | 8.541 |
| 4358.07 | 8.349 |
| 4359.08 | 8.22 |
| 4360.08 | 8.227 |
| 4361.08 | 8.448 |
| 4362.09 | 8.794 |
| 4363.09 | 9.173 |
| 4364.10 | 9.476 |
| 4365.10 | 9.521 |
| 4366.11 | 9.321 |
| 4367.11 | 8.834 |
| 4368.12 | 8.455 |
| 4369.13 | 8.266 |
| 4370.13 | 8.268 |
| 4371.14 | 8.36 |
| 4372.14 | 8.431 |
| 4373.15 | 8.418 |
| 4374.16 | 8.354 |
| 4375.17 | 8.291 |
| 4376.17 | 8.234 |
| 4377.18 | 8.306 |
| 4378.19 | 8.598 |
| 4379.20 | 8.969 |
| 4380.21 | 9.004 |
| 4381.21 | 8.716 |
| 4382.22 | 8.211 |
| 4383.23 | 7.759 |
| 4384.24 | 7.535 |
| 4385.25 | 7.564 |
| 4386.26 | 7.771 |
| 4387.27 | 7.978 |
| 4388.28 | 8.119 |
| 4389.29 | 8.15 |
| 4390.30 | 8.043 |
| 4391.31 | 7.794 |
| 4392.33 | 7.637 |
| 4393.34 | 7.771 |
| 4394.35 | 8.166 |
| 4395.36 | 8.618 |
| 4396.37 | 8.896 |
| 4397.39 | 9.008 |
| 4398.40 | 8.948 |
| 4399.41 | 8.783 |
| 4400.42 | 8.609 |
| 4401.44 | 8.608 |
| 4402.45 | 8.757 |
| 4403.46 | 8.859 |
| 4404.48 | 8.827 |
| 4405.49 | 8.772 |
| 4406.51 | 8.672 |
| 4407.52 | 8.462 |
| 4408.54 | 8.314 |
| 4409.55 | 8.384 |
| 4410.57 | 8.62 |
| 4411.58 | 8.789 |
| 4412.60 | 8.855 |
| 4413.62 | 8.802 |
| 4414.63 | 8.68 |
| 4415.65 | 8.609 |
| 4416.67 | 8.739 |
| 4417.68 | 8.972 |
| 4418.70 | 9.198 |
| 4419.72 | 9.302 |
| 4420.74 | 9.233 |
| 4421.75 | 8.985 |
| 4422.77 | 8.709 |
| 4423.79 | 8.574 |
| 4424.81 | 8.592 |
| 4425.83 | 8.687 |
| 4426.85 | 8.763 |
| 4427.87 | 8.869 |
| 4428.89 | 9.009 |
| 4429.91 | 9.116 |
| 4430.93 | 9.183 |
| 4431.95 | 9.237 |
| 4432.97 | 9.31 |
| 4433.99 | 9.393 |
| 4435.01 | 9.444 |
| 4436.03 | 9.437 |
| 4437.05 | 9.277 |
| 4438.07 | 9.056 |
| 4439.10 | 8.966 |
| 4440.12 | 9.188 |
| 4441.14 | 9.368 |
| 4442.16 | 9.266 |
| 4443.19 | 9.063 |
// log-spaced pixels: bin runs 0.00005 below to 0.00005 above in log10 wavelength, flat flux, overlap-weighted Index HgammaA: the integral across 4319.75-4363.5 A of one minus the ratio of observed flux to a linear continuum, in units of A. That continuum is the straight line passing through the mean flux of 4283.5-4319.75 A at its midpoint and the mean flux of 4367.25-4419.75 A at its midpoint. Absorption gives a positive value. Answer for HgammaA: 0.7 A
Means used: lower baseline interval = 8.13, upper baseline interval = 8.46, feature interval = 8.15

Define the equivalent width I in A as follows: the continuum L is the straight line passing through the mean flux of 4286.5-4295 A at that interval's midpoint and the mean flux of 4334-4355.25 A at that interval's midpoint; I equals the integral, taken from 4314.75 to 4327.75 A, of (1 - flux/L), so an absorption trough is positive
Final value 0.1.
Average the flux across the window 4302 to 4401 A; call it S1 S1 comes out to 8.28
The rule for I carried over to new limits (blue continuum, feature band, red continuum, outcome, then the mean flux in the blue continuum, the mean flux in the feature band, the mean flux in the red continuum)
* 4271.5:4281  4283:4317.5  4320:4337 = -0.8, 8.17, 8.07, 7.58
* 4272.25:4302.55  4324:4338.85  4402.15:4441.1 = 1.3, 8.06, 7.59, 8.92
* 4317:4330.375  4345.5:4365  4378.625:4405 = -0.3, 8.02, 8.31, 8.35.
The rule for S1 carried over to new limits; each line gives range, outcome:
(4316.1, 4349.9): 8.15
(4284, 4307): 7.84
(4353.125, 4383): 8.58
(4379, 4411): 8.38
